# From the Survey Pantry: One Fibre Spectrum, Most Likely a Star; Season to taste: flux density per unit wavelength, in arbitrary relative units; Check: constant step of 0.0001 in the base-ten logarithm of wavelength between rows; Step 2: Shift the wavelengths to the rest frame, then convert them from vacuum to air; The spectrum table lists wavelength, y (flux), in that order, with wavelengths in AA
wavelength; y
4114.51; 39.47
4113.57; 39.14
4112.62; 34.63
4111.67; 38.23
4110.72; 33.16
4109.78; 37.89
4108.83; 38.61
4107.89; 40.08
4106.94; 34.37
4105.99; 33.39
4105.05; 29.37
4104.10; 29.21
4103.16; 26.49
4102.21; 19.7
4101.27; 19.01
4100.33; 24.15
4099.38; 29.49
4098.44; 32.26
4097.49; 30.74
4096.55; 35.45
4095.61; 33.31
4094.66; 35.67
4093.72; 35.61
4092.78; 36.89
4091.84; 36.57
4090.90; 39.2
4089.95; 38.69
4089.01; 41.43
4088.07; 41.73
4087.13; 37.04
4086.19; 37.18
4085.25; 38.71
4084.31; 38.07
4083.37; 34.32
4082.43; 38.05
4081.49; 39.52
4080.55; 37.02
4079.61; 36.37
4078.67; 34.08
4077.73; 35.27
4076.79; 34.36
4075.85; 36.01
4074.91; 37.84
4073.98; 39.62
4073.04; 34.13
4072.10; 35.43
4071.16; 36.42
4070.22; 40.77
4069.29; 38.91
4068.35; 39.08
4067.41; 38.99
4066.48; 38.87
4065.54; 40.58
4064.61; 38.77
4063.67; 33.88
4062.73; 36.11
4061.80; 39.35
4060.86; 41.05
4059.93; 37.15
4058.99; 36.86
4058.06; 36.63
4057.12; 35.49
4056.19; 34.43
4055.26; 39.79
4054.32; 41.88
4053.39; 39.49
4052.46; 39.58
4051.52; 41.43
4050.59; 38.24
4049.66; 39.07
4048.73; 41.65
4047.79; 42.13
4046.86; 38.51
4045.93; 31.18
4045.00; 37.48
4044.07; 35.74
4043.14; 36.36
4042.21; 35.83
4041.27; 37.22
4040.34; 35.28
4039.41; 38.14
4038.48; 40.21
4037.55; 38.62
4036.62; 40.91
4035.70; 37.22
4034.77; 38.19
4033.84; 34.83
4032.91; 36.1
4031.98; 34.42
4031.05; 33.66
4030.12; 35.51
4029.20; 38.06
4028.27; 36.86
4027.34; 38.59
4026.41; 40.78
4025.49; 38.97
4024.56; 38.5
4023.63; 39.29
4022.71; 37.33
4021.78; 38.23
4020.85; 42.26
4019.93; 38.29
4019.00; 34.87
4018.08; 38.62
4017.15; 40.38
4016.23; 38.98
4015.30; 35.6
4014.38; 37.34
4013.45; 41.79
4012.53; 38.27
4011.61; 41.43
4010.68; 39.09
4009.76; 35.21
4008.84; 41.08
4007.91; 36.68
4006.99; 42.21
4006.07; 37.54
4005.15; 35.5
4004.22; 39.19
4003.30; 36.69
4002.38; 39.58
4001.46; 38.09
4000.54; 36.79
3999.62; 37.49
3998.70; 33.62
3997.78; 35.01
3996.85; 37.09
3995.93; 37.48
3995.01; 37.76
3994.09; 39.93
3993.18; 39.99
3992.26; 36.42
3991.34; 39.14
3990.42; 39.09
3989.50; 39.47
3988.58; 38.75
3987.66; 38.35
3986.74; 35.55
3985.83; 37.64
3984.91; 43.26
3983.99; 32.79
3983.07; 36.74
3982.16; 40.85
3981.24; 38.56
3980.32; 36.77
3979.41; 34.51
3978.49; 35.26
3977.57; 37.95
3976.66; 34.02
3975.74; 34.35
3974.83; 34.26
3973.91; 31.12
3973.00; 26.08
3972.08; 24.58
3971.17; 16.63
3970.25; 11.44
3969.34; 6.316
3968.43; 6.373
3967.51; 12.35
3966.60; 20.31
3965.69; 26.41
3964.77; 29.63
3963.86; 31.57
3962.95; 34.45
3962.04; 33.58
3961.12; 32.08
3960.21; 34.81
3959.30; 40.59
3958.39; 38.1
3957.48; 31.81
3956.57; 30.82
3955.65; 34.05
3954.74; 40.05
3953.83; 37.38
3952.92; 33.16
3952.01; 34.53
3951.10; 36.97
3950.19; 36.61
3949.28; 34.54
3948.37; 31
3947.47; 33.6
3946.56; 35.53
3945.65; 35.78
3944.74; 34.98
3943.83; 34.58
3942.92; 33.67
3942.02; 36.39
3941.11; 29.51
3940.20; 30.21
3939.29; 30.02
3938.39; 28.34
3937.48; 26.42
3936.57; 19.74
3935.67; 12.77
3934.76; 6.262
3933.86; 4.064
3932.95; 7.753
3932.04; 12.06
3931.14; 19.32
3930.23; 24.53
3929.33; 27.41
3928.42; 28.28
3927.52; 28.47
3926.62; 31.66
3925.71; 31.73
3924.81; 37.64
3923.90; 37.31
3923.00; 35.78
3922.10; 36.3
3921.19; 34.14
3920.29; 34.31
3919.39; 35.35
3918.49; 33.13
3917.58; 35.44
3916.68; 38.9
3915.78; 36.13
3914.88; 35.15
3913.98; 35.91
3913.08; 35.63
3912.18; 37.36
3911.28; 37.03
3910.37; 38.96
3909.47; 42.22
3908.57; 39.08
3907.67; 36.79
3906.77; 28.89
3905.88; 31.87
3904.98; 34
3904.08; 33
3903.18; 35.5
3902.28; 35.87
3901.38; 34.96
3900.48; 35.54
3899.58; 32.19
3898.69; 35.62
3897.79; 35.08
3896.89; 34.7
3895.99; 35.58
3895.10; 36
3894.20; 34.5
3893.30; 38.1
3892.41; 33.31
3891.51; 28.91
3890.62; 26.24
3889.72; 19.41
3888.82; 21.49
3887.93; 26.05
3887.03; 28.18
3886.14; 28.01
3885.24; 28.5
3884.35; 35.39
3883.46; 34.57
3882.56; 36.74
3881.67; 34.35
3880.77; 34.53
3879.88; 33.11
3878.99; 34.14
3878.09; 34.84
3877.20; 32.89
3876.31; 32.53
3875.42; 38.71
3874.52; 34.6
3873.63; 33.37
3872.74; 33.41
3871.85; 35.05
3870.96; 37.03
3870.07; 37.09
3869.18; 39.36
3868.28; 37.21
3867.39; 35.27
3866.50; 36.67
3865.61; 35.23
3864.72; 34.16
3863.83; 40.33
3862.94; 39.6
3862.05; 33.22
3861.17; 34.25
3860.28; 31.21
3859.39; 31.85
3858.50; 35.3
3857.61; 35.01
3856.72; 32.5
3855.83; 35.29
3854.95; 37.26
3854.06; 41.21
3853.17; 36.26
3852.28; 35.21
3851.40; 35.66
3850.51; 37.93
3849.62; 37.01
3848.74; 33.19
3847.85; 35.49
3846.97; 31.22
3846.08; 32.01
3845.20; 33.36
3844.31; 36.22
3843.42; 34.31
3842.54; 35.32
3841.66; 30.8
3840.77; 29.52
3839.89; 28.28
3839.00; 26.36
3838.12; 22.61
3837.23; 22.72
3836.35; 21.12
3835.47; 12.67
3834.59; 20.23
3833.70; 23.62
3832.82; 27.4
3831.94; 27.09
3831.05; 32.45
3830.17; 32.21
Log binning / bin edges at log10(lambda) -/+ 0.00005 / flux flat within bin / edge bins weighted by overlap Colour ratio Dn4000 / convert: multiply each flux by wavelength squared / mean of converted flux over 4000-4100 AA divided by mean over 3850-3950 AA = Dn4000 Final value 1.2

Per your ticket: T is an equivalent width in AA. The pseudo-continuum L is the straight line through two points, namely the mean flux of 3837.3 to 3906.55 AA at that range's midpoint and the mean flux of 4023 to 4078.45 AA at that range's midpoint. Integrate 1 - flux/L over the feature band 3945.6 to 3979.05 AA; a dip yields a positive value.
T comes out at 5.1 AA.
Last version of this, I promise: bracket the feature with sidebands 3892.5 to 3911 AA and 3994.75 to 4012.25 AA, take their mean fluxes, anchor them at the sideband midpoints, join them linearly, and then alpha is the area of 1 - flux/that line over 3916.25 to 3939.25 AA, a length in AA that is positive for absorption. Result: 5.91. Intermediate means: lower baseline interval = 35.4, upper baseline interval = 37.8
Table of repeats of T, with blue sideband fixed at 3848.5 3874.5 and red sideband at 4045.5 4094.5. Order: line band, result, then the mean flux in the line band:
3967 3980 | 4.27 AA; 24.8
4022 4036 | 0.08 AA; 37.2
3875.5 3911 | 2.82 AA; 33.2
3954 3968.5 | 2.43 AA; 30.6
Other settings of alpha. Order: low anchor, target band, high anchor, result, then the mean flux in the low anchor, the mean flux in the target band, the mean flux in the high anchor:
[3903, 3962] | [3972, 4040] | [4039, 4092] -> -4.52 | 31.8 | 37.4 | 37.8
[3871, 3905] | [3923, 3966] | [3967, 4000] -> 3.79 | 32.9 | 29.9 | 32.7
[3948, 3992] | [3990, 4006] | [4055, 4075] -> -1.78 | 32.2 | 37.6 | 37.7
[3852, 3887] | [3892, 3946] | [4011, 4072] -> 6.49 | 34.9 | 31.5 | 38.1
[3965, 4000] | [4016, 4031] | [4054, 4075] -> -1.41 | 32.2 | 38.3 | 37.9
